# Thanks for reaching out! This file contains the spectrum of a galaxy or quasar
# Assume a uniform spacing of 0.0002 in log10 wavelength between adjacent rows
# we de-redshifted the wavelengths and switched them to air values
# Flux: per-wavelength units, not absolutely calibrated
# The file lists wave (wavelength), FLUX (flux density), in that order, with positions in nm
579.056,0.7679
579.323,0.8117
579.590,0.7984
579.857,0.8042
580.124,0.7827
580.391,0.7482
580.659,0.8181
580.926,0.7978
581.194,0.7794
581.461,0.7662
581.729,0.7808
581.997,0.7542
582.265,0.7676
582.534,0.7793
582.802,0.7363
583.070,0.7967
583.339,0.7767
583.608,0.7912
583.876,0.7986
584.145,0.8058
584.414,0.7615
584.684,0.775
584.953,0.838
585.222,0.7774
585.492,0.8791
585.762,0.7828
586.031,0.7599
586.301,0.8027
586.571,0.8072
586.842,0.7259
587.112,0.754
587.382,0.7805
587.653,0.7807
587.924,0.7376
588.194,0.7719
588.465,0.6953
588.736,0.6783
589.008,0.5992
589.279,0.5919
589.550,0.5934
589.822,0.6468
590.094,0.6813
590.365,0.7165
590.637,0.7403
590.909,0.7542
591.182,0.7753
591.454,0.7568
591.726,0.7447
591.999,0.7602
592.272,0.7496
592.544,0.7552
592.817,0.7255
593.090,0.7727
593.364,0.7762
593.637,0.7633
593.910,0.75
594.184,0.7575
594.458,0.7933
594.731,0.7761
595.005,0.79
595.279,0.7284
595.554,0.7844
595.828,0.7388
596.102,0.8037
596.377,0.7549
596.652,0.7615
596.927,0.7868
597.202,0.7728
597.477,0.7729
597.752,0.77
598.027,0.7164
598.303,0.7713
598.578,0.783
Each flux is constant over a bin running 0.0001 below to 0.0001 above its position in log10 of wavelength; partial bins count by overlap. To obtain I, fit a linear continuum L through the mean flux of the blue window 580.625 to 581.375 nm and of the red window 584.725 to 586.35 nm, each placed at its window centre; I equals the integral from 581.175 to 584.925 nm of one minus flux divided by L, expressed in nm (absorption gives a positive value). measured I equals 0.10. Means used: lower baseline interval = 0.795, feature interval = 0.778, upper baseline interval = 0.805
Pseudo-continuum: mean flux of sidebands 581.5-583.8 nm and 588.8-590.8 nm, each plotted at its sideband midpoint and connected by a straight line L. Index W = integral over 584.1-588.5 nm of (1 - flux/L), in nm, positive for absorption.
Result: -0.414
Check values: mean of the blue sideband 0.773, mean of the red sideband 0.655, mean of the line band 0.78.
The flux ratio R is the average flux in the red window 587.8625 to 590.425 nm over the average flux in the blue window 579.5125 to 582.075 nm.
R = 0.85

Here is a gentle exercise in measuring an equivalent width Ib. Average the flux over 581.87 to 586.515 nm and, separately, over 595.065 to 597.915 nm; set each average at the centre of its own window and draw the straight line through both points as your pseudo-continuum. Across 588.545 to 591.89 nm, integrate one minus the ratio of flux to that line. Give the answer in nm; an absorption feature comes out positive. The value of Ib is 0.37 nm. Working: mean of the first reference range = 0.788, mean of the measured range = 0.691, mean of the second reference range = 0.768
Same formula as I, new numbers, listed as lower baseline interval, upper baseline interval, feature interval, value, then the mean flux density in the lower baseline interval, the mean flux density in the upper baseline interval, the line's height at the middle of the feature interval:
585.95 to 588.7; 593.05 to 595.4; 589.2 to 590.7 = 0.20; 0.759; 0.768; 0.762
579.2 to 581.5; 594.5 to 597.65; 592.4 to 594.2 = 0.04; 0.791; 0.771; 0.774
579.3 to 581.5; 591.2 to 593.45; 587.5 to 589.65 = 0.23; 0.79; 0.756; 0.766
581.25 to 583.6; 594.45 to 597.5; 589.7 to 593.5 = 0.15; 0.771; 0.771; 0.771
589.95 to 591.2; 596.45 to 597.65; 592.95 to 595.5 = -0.05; 0.729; 0.772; 0.753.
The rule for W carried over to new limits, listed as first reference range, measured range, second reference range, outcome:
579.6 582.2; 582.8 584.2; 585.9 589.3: -0.04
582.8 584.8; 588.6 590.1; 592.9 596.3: 0.29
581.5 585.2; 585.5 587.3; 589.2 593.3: -0.05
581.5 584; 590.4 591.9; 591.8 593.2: 0.01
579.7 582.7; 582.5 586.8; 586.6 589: -0.19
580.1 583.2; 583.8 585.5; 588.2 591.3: -0.14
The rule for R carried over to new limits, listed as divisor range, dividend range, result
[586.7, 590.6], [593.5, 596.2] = 1.10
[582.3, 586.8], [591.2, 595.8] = 0.96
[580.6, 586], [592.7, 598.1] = 0.97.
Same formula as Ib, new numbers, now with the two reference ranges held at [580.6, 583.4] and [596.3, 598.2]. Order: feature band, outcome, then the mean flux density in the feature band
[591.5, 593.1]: 0.04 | 0.75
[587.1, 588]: 0.01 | 0.766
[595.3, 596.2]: -0.01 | 0.768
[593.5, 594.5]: 0.00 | 0.763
